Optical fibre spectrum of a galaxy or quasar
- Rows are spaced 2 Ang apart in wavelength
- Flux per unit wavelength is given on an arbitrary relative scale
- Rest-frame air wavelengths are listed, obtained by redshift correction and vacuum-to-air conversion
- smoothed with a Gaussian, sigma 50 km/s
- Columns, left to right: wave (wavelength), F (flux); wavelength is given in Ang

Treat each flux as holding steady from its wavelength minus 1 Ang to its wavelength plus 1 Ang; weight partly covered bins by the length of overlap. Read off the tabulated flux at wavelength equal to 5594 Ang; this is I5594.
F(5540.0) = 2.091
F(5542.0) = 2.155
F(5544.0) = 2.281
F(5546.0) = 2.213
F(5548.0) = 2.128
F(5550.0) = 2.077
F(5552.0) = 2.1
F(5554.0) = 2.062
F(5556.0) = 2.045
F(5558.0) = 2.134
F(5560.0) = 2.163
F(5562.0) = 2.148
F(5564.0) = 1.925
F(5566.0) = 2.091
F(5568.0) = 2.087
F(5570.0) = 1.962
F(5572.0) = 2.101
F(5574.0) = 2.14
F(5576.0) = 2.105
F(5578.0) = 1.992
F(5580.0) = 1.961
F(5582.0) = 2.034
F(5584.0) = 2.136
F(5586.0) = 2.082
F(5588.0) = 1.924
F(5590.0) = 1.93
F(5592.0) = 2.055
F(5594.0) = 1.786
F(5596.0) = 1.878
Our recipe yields 1.786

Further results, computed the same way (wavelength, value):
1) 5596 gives 1.878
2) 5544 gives 2.281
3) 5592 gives 2.055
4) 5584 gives 2.136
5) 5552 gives 2.1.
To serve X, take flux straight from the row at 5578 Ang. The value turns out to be 1.992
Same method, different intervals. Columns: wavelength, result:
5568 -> 2.087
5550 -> 2.077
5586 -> 2.082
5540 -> 2.091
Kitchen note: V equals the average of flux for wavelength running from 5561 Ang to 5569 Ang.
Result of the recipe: 2.06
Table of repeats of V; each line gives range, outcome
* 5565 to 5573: 2.06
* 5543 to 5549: 2.21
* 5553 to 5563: 2.11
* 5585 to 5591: 1.98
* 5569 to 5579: 2.06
